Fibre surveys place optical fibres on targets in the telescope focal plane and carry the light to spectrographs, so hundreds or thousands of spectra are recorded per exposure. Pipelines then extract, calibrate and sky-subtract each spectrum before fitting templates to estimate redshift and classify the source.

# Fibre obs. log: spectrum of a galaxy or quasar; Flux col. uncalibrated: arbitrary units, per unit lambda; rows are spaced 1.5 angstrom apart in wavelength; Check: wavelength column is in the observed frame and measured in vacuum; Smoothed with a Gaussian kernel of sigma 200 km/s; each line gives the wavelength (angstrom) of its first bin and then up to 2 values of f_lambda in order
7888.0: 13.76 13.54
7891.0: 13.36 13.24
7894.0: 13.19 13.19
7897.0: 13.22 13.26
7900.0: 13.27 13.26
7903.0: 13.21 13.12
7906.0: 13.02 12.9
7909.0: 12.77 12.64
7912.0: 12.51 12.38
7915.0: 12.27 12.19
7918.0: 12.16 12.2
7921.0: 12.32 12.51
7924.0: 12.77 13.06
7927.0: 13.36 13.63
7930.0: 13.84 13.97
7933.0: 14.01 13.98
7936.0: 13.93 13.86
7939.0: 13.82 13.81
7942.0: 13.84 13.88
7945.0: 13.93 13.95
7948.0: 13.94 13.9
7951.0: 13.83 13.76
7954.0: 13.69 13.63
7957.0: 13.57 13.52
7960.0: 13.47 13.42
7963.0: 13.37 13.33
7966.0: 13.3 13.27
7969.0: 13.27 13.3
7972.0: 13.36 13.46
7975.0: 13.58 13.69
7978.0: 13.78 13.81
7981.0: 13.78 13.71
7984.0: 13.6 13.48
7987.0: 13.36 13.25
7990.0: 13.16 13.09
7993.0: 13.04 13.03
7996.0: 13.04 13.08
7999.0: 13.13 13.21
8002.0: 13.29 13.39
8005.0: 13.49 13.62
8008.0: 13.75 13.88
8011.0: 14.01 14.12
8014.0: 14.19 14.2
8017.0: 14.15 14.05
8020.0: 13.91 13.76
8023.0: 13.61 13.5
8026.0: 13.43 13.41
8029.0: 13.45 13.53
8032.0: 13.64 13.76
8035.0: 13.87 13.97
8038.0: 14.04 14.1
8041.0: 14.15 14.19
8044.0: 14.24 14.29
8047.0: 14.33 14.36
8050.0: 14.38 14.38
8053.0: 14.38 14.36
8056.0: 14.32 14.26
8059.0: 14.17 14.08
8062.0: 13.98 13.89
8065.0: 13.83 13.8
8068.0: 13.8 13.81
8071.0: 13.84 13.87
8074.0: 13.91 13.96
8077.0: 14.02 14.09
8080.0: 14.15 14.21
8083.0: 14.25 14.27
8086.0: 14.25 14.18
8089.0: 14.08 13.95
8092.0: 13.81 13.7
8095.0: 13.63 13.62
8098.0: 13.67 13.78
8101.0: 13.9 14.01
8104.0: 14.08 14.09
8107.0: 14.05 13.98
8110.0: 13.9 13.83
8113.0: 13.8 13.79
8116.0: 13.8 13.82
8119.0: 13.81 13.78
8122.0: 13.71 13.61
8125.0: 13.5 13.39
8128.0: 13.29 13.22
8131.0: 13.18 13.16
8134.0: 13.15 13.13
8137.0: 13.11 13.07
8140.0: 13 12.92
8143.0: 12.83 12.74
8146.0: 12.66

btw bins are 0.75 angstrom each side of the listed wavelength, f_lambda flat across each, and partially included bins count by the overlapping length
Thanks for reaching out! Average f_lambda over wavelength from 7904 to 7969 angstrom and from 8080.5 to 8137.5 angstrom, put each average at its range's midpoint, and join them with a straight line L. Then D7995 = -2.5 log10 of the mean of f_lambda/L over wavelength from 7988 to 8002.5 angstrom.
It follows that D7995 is 0.028 mag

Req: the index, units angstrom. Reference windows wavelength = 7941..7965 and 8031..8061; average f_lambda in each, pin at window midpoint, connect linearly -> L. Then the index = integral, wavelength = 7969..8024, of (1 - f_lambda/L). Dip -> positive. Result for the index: 1.4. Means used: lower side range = 13.7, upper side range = 14.2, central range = 13.6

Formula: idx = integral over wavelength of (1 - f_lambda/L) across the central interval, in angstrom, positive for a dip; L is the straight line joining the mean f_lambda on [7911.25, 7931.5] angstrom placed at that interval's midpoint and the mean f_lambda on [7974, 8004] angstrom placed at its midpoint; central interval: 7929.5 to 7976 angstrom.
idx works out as -2.2 angstrom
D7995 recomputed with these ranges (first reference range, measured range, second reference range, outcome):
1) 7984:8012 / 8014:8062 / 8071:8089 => -0.02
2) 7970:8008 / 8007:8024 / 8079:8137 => -0.04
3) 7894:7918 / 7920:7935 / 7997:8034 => -0.02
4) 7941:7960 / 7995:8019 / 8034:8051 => 0.03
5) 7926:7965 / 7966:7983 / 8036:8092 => 0.02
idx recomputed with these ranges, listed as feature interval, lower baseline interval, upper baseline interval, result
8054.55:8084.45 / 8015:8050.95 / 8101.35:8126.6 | -0.3 angstrom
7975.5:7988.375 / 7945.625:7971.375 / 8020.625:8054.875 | 0.0 angstrom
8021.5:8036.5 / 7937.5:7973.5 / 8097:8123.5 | 0.1 angstrom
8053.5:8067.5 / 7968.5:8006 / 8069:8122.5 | -0.3 angstrom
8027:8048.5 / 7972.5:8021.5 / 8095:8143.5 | -0.6 angstrom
